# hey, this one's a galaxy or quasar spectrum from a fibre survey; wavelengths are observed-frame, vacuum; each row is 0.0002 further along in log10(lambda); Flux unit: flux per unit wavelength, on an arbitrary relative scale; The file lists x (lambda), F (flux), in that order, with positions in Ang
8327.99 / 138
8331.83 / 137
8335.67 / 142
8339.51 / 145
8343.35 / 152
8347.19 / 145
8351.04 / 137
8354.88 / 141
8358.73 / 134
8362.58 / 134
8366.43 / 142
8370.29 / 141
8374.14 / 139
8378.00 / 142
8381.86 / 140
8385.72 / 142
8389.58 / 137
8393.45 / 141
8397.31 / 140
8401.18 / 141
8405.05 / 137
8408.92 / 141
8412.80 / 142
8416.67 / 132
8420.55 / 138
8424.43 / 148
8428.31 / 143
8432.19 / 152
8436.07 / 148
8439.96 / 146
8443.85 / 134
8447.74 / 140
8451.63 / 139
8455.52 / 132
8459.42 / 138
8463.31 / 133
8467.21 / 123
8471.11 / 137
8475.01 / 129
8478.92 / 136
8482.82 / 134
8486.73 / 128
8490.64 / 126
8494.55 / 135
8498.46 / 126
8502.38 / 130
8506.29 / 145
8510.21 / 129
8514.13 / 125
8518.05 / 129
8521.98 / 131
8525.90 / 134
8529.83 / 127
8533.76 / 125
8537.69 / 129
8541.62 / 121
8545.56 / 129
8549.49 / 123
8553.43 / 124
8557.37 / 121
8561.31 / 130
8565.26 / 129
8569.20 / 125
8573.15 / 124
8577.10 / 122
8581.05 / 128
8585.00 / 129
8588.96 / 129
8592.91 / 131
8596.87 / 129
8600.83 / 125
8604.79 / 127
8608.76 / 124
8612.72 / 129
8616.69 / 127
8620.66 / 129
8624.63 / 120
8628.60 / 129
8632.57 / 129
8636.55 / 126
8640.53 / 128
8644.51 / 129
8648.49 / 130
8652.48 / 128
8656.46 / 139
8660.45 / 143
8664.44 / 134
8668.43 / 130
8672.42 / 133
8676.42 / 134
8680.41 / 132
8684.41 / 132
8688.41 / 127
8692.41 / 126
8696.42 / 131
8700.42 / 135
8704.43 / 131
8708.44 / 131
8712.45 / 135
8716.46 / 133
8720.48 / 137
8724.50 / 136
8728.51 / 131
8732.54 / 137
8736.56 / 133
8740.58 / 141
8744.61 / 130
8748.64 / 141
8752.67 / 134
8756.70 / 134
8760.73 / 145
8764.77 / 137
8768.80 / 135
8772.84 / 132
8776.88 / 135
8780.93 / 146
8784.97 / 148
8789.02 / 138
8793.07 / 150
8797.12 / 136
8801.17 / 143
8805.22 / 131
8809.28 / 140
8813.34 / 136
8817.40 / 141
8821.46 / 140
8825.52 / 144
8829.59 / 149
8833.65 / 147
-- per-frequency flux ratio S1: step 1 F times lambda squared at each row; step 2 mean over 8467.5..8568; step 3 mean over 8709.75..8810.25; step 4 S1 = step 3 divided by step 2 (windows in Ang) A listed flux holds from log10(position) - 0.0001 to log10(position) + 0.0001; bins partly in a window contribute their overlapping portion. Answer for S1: 1.13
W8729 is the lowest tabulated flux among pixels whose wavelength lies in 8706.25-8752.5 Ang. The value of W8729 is 130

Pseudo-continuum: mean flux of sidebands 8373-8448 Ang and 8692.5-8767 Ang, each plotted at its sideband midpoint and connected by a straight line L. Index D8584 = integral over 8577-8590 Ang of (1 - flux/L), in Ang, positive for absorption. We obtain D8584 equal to 1.0 Ang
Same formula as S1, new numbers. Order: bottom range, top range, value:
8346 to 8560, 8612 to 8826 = 1.06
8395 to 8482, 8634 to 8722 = 1.01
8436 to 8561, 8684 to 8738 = 1.06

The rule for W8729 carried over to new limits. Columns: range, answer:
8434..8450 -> 134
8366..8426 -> 132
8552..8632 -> 120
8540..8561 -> 121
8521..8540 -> 125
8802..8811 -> 131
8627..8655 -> 126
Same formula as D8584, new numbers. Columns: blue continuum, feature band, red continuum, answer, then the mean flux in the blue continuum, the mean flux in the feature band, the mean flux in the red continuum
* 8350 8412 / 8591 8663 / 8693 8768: 3.8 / 139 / 129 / 135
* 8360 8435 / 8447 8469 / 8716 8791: 1.0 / 141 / 134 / 137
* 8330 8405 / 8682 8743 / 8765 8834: 3.2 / 141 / 133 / 140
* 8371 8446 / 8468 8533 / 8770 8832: 4.6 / 141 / 131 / 141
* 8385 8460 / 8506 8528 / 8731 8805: 1.4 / 141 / 131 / 138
